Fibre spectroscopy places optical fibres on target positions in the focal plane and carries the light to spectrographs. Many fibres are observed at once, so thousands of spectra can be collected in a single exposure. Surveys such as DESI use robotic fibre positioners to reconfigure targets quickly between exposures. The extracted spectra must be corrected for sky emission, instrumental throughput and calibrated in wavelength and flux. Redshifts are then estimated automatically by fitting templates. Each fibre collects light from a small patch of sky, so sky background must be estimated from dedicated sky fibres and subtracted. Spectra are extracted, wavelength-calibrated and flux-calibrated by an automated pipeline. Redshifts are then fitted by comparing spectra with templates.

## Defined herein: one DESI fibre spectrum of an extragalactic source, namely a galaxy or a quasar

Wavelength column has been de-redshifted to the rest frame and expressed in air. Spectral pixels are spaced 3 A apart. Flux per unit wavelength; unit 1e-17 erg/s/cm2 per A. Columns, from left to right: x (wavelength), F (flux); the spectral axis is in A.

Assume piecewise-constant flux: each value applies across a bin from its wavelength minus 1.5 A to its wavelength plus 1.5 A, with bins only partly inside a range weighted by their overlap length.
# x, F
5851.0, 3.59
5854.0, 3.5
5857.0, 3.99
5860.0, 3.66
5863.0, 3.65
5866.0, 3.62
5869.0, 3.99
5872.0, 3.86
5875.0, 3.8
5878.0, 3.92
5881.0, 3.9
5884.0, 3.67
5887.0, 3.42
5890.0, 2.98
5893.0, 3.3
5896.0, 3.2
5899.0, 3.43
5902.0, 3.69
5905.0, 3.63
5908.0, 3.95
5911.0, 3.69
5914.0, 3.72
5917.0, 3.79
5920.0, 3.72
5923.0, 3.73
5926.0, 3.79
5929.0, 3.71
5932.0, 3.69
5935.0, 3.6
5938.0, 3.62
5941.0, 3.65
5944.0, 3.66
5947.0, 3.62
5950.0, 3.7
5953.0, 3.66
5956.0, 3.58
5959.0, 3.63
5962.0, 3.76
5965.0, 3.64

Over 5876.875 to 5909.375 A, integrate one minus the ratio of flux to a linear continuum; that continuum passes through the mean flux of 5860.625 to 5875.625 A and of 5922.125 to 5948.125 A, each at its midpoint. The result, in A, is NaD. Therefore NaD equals 1.7 A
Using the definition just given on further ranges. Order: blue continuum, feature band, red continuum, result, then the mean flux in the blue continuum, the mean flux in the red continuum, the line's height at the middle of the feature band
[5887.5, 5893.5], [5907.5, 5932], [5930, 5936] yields -1.8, 3.16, 3.65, 3.5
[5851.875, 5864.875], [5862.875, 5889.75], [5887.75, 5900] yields -2.1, 3.69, 3.23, 3.46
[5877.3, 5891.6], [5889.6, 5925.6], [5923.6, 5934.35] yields 0.5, 3.56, 3.72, 3.64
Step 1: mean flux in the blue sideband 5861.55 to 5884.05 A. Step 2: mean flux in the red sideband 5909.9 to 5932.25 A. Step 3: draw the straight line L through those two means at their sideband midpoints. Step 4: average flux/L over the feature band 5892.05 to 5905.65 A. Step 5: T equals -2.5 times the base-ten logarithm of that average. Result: 0.10 mag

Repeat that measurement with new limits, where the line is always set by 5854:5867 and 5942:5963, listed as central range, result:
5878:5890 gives 0.03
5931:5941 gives 0.01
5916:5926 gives -0.02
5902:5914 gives -0.02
